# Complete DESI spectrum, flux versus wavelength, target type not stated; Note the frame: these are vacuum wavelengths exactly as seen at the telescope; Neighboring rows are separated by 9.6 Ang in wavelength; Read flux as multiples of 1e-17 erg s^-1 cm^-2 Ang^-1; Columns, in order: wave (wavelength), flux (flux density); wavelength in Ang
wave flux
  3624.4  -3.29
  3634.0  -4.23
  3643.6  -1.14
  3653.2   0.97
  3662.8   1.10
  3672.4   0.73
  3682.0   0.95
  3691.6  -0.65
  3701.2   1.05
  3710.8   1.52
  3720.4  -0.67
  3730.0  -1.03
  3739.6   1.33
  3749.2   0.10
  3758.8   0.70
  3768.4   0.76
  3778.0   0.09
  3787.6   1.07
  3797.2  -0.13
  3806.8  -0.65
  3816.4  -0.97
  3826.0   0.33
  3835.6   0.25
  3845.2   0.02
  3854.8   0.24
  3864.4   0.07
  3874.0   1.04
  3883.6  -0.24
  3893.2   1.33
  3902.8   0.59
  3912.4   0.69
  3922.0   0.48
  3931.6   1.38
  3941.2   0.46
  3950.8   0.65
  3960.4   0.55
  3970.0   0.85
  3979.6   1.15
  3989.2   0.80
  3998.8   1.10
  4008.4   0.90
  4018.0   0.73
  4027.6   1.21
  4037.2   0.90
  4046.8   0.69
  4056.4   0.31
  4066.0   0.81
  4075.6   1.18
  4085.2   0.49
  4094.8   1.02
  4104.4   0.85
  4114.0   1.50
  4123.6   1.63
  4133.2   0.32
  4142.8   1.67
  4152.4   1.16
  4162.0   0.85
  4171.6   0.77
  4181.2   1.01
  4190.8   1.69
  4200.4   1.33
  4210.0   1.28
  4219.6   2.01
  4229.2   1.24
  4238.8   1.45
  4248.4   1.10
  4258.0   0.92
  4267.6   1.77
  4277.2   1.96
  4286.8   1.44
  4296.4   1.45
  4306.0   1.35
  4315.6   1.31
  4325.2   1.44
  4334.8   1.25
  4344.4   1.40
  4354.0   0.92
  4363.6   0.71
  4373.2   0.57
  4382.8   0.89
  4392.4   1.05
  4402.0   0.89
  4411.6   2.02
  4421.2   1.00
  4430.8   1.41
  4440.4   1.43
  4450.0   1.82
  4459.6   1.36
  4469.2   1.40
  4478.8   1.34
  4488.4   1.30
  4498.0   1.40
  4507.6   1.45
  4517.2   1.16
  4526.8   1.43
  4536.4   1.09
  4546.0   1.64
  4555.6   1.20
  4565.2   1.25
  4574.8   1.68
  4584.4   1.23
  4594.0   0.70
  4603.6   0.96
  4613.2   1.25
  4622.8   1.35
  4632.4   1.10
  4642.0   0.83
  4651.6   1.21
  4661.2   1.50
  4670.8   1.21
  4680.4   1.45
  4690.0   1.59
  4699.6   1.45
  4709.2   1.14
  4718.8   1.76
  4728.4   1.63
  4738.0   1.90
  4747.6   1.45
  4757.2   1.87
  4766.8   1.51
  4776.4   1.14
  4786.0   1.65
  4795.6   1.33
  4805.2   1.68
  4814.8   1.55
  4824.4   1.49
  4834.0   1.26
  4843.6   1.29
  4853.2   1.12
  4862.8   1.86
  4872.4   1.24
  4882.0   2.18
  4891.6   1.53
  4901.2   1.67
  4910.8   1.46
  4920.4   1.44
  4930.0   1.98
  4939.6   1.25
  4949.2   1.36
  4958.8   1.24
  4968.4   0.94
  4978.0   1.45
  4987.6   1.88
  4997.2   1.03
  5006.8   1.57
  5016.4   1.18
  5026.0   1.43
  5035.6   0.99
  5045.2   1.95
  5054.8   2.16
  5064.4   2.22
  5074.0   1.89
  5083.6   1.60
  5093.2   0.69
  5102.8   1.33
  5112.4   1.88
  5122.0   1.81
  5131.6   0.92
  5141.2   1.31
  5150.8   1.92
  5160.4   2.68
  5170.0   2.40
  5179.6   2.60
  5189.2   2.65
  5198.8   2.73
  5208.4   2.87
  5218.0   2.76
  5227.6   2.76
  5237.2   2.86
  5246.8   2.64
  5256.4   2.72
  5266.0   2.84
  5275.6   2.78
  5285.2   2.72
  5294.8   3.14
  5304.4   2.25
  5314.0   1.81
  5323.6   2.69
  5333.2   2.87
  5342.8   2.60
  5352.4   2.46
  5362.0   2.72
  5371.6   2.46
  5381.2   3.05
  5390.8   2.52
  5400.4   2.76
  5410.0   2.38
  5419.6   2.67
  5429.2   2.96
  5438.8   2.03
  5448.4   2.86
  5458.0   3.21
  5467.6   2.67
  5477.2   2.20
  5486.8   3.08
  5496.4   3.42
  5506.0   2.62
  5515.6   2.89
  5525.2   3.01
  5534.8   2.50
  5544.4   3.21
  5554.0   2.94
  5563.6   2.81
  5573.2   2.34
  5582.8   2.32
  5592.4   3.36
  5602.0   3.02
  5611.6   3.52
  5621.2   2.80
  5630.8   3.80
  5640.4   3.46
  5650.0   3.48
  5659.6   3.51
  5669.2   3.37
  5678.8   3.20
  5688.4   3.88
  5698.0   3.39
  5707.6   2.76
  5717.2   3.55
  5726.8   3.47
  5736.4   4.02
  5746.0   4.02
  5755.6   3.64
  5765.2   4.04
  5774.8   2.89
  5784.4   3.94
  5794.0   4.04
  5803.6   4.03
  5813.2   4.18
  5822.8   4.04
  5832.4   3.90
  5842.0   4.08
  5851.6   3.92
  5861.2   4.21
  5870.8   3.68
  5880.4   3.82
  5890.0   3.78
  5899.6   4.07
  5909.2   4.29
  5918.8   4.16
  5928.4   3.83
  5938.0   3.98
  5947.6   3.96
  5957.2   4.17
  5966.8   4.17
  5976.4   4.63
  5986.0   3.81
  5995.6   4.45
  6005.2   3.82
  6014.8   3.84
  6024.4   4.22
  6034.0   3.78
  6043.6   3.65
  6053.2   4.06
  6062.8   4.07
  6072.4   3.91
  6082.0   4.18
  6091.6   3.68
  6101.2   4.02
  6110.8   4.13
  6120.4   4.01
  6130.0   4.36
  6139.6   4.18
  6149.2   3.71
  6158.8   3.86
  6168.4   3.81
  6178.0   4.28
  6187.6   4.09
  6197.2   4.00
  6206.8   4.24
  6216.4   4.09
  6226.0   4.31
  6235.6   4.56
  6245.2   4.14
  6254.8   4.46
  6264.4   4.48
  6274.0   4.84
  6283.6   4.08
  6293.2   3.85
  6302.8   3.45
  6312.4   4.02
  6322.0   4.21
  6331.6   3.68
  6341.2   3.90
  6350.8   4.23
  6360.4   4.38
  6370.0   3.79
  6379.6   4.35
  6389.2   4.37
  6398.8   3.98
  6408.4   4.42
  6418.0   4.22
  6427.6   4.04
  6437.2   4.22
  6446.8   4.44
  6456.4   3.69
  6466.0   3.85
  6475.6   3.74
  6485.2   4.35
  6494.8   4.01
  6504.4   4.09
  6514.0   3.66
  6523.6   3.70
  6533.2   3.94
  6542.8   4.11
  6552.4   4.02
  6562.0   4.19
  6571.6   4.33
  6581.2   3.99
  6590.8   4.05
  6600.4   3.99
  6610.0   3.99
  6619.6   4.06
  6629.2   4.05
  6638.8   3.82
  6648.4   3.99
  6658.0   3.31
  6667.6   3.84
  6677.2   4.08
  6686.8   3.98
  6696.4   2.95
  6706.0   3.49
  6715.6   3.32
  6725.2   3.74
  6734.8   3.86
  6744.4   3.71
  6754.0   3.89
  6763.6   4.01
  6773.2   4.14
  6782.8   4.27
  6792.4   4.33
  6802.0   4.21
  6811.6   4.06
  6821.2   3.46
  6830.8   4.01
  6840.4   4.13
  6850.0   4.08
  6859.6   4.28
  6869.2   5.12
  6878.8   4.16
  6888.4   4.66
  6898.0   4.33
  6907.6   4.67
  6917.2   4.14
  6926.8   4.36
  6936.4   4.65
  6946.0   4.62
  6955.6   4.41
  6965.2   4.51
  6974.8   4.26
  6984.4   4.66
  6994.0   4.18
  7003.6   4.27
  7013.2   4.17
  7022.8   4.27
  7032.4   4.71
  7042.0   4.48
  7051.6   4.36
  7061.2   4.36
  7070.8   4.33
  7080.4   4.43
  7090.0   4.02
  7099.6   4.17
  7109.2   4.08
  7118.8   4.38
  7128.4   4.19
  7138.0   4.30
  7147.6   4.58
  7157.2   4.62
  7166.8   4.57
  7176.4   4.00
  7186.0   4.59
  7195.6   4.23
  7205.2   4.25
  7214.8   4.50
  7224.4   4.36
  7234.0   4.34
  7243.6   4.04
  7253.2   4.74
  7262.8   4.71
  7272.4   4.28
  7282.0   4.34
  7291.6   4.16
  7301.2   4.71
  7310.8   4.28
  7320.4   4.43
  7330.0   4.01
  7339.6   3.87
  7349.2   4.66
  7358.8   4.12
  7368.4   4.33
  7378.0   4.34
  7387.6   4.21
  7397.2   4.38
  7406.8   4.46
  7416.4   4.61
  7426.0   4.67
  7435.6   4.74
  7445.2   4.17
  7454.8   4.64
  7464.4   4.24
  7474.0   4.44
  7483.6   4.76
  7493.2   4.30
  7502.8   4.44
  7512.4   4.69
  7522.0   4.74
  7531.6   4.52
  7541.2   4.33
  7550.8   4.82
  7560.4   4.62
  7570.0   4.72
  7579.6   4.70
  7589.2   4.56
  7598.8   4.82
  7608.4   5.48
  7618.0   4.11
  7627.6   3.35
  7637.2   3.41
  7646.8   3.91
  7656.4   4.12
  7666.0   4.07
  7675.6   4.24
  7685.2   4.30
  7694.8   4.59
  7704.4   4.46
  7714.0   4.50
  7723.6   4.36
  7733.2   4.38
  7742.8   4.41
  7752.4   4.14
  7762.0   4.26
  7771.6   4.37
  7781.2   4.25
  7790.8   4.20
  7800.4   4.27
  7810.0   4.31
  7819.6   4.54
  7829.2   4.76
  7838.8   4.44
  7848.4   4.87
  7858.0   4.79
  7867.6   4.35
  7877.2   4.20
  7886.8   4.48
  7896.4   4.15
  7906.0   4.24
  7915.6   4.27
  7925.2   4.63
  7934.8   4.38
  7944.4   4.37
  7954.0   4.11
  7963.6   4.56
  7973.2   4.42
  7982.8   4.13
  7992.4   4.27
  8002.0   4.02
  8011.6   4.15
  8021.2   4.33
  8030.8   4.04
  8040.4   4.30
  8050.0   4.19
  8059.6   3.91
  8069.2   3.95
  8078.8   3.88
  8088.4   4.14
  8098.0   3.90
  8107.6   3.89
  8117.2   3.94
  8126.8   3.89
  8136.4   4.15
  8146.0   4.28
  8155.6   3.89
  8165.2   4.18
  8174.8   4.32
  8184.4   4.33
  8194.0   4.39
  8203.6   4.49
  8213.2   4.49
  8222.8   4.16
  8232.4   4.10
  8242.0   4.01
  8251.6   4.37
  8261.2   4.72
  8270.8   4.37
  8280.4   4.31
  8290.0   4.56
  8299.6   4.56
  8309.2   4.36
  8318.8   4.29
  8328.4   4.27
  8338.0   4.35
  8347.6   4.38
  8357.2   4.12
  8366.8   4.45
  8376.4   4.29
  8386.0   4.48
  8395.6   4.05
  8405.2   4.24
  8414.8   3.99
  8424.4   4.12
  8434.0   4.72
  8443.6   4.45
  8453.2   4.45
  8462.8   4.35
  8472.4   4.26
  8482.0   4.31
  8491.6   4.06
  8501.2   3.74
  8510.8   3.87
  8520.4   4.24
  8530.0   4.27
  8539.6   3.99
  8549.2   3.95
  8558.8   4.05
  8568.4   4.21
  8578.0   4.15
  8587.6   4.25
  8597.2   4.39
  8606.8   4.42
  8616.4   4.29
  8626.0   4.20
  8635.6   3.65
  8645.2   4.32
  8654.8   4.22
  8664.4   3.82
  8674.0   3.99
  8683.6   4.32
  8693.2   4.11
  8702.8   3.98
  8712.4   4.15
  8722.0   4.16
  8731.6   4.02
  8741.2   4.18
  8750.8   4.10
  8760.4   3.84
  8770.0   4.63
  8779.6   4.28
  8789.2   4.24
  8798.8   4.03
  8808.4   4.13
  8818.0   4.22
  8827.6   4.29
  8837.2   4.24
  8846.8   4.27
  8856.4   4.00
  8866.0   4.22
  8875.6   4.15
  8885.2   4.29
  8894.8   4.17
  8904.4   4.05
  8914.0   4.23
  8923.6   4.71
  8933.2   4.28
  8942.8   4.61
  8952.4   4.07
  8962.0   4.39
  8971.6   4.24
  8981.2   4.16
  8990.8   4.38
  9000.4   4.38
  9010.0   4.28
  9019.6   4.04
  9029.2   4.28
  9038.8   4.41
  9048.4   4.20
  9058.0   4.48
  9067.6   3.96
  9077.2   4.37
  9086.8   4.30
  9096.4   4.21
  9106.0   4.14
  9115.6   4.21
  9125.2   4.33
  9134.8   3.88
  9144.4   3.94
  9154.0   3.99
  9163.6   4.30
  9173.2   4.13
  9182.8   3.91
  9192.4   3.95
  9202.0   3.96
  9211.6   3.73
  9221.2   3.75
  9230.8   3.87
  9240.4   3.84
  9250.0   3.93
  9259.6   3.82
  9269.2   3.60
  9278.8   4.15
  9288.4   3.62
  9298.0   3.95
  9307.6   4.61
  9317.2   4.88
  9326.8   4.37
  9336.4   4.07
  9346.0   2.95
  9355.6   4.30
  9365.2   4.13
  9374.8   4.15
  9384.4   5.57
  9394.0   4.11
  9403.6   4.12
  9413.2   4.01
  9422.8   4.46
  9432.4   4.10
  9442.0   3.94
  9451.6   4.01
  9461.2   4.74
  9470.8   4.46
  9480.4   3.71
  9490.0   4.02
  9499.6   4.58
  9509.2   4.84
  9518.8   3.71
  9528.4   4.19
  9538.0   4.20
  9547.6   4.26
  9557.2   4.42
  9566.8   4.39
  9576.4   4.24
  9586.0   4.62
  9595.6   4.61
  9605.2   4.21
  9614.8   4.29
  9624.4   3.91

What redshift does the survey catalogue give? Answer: 0.29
